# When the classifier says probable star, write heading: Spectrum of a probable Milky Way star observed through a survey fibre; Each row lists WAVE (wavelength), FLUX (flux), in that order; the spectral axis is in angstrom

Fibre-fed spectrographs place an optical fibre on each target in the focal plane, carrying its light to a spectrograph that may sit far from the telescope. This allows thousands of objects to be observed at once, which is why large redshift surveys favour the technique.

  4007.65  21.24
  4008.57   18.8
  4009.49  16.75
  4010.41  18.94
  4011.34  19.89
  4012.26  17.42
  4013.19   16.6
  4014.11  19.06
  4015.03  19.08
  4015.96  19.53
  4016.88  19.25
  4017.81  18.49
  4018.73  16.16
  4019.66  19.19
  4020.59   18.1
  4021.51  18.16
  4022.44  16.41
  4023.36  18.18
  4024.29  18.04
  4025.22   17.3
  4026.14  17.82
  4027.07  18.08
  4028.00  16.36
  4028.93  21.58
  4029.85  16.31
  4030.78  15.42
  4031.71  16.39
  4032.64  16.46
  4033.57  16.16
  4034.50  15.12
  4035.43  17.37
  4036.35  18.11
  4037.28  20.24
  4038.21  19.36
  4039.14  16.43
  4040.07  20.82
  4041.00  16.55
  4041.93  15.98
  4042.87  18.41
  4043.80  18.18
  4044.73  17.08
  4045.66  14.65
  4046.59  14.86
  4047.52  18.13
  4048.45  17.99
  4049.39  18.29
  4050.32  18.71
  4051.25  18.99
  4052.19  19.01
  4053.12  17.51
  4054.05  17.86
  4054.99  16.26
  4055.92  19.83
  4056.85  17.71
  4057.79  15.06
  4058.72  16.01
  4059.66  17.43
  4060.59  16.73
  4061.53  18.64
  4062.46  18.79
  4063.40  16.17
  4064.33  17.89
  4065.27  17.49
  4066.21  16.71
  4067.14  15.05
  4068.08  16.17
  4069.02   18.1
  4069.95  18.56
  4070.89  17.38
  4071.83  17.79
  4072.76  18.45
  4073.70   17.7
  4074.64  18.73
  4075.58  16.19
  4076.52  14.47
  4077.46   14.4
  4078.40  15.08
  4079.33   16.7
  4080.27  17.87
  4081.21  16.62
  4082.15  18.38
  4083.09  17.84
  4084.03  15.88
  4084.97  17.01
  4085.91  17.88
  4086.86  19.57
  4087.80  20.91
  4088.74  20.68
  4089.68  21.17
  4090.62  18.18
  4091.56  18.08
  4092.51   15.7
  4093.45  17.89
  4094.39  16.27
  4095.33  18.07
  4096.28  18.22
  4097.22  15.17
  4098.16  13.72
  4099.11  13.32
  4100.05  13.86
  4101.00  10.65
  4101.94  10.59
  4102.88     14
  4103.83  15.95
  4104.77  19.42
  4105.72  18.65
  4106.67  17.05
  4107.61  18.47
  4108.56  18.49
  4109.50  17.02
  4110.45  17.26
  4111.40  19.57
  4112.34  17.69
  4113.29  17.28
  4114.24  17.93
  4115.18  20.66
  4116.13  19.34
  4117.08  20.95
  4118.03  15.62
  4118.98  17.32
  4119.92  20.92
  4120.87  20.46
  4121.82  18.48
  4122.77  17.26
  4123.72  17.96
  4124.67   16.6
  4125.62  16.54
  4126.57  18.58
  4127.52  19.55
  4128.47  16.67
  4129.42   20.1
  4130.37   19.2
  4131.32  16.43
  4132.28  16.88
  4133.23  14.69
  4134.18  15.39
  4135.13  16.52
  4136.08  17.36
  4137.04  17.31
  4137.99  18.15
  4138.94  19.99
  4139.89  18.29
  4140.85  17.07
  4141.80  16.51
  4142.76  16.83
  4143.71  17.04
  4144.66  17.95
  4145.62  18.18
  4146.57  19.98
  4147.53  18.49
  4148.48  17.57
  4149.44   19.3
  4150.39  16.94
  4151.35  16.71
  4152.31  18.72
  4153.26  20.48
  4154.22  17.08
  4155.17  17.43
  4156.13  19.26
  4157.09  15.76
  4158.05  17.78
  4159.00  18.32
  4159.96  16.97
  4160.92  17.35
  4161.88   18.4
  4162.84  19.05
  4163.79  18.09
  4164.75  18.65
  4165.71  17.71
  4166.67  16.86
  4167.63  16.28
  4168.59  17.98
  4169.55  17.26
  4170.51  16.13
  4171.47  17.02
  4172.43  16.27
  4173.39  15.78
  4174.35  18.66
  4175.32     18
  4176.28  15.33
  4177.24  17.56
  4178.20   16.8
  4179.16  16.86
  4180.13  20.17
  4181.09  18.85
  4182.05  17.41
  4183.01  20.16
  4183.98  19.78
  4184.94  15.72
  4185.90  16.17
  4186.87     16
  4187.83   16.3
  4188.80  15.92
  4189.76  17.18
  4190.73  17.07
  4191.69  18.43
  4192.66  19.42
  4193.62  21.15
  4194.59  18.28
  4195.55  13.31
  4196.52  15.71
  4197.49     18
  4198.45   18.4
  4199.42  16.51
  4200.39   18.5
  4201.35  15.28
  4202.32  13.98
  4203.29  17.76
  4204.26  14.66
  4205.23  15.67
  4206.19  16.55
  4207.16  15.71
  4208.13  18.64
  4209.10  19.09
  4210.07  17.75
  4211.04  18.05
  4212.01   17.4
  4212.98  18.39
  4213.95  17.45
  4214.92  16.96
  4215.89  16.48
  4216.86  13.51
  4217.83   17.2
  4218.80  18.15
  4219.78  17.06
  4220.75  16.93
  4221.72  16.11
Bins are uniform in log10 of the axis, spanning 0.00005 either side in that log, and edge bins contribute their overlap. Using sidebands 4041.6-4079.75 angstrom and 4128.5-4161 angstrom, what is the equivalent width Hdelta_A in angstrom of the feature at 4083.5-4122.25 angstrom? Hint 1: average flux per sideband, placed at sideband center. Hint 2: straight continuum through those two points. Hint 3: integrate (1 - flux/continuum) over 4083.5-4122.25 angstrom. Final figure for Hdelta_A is 0.01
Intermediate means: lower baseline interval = 17.2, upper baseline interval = 17.7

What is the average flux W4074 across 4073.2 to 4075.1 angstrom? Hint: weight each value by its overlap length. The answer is 18.2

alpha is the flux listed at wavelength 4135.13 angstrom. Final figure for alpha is 16.52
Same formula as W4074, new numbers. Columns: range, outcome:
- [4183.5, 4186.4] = 17.2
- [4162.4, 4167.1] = 18.1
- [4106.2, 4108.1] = 17.8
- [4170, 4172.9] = 16.5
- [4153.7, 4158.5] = 17.5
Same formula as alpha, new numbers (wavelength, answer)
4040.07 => 20.82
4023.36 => 18.18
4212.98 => 18.39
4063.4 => 16.17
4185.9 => 16.17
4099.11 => 13.32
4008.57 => 18.8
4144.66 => 17.95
